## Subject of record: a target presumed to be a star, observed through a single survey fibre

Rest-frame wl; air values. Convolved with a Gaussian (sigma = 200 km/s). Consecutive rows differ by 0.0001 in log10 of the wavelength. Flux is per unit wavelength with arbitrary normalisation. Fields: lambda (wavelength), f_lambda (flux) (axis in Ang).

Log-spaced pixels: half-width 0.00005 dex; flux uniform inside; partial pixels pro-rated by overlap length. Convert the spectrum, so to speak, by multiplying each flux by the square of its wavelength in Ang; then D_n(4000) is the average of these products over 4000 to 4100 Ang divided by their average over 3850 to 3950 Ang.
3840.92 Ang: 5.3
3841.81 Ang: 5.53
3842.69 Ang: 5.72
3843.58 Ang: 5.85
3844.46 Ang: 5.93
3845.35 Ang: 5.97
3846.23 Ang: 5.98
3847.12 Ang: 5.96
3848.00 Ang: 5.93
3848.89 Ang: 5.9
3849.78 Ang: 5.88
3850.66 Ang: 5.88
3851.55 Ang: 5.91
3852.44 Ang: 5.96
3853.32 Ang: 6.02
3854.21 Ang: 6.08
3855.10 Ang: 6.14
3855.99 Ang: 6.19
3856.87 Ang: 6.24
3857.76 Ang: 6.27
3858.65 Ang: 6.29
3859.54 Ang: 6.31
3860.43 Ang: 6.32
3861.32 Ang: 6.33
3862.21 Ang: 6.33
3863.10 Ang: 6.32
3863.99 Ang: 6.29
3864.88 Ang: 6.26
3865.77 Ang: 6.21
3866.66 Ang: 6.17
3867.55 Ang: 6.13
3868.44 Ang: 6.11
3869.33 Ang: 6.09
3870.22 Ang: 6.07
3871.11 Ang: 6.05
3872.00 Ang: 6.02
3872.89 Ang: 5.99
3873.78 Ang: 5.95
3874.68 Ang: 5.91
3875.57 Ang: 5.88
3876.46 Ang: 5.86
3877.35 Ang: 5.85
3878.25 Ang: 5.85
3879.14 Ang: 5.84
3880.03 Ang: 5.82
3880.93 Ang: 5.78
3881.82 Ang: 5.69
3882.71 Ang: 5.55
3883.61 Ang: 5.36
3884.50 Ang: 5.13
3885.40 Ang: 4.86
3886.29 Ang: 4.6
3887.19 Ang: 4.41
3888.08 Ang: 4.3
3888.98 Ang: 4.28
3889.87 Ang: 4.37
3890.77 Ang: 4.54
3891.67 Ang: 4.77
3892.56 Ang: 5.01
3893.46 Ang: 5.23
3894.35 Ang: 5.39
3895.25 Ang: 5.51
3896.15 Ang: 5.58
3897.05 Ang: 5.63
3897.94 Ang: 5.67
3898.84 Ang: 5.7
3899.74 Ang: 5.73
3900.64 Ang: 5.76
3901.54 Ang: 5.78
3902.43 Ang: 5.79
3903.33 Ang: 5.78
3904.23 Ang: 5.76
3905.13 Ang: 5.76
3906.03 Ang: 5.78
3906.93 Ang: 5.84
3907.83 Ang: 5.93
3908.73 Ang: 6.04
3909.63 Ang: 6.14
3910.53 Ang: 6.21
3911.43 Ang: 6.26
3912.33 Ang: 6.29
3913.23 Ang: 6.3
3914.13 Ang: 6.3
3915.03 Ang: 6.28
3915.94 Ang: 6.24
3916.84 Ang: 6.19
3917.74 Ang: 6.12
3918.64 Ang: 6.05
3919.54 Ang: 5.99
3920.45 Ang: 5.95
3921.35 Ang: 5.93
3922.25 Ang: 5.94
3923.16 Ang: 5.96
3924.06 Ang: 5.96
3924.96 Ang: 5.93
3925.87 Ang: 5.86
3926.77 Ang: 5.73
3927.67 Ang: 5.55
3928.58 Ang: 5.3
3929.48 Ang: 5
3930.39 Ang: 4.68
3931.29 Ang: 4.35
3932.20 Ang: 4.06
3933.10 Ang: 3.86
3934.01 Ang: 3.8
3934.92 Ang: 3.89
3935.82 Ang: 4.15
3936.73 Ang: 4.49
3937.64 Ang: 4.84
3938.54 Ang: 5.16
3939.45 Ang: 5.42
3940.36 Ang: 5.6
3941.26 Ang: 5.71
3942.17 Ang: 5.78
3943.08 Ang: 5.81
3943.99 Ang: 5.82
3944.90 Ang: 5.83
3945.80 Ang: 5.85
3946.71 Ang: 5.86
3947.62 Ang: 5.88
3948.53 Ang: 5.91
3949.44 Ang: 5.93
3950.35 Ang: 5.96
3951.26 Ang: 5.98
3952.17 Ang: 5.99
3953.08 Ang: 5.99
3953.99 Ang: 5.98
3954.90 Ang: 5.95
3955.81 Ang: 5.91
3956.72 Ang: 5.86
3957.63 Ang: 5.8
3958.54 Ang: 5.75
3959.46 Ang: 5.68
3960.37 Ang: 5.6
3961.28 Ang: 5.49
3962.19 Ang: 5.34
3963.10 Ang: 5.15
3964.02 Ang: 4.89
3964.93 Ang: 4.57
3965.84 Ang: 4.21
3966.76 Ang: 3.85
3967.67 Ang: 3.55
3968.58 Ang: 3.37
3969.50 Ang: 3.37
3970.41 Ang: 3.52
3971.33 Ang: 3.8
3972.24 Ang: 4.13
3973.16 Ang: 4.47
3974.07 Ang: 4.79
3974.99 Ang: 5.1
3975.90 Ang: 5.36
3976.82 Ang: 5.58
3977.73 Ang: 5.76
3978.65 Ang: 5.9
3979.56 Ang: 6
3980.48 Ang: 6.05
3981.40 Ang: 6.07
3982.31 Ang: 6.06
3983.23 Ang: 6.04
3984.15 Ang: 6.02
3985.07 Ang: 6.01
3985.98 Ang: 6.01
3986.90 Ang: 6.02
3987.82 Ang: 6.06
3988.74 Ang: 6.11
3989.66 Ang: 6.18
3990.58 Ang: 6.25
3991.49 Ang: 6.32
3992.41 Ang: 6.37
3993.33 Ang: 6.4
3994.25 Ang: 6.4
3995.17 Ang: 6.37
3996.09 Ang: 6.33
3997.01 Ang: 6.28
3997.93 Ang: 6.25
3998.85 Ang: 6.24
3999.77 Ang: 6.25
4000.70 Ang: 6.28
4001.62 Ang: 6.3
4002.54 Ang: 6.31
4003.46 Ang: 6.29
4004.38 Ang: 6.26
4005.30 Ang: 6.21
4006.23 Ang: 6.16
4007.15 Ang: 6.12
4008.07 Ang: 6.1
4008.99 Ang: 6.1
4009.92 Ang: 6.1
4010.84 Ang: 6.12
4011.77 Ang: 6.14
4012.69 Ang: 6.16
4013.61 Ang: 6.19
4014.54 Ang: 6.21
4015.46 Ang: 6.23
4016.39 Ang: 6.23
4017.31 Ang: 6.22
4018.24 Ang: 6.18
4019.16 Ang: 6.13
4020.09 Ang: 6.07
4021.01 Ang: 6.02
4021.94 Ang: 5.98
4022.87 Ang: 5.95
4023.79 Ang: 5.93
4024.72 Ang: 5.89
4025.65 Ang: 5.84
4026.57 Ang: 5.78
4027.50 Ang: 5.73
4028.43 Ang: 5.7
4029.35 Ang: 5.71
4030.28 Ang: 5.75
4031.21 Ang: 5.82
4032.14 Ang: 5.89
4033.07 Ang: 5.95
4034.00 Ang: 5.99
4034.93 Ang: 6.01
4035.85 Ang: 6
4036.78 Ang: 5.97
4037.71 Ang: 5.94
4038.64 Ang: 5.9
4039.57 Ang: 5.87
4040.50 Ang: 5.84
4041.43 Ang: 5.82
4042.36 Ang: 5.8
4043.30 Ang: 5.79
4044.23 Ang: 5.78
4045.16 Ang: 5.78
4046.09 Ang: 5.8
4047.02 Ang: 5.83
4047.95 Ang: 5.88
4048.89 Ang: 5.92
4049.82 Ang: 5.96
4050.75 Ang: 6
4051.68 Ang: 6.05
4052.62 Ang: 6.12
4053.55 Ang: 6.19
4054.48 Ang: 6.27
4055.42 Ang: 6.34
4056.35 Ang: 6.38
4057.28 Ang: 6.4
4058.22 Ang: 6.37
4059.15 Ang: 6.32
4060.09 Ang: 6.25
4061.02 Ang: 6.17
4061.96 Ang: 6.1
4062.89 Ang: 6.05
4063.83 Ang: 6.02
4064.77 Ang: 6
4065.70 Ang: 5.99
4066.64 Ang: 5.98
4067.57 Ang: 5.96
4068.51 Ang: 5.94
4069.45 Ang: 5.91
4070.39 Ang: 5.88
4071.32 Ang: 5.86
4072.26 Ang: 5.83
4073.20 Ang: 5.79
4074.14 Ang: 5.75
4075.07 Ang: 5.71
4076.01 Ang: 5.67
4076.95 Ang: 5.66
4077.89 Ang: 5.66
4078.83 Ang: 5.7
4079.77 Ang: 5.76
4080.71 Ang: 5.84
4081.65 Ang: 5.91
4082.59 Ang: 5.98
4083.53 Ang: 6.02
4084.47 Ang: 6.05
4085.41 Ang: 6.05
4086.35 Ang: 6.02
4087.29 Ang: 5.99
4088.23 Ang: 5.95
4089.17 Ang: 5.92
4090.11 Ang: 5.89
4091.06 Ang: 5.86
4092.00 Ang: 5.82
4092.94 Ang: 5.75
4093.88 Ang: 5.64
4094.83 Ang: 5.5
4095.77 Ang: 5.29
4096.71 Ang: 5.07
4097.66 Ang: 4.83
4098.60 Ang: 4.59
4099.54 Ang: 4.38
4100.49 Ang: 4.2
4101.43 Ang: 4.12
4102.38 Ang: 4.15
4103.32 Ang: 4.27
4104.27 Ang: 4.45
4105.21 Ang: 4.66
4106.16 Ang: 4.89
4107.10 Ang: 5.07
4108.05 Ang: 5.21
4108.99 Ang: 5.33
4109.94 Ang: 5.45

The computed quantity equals 1.13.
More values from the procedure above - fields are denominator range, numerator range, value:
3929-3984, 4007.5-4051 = 1.19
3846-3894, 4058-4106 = 1.09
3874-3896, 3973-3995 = 1.19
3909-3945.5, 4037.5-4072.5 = 1.16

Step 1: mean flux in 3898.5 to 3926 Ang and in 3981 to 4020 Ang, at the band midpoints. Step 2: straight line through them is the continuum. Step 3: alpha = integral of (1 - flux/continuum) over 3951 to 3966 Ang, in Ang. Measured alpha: 1.3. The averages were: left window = 5.99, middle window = 5.56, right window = 6.19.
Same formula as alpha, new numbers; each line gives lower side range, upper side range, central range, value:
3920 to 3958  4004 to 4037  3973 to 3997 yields -0.7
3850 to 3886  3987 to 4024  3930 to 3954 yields 3.2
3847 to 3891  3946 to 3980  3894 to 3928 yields -2.4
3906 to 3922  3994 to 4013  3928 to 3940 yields 3.1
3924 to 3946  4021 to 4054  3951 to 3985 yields 0.9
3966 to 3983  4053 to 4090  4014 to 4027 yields -1.6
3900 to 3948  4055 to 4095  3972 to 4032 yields -2.3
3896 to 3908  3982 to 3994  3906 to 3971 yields 5.3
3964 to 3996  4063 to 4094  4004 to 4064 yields -4.1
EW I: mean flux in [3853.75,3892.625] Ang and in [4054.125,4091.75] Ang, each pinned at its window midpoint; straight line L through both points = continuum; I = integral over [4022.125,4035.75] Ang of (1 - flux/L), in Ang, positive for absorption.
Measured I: 0.1 Ang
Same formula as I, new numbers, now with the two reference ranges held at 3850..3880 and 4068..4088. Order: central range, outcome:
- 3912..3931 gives 0.5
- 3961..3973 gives 3.5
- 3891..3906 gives 1.3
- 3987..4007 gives -1.1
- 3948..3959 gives 0.1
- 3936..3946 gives 0.9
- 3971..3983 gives 1.3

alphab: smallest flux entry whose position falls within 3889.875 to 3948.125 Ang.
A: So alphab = 3.8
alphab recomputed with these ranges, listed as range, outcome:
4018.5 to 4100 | 4.38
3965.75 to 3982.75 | 3.37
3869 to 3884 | 5.36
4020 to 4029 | 5.7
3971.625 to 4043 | 4.13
